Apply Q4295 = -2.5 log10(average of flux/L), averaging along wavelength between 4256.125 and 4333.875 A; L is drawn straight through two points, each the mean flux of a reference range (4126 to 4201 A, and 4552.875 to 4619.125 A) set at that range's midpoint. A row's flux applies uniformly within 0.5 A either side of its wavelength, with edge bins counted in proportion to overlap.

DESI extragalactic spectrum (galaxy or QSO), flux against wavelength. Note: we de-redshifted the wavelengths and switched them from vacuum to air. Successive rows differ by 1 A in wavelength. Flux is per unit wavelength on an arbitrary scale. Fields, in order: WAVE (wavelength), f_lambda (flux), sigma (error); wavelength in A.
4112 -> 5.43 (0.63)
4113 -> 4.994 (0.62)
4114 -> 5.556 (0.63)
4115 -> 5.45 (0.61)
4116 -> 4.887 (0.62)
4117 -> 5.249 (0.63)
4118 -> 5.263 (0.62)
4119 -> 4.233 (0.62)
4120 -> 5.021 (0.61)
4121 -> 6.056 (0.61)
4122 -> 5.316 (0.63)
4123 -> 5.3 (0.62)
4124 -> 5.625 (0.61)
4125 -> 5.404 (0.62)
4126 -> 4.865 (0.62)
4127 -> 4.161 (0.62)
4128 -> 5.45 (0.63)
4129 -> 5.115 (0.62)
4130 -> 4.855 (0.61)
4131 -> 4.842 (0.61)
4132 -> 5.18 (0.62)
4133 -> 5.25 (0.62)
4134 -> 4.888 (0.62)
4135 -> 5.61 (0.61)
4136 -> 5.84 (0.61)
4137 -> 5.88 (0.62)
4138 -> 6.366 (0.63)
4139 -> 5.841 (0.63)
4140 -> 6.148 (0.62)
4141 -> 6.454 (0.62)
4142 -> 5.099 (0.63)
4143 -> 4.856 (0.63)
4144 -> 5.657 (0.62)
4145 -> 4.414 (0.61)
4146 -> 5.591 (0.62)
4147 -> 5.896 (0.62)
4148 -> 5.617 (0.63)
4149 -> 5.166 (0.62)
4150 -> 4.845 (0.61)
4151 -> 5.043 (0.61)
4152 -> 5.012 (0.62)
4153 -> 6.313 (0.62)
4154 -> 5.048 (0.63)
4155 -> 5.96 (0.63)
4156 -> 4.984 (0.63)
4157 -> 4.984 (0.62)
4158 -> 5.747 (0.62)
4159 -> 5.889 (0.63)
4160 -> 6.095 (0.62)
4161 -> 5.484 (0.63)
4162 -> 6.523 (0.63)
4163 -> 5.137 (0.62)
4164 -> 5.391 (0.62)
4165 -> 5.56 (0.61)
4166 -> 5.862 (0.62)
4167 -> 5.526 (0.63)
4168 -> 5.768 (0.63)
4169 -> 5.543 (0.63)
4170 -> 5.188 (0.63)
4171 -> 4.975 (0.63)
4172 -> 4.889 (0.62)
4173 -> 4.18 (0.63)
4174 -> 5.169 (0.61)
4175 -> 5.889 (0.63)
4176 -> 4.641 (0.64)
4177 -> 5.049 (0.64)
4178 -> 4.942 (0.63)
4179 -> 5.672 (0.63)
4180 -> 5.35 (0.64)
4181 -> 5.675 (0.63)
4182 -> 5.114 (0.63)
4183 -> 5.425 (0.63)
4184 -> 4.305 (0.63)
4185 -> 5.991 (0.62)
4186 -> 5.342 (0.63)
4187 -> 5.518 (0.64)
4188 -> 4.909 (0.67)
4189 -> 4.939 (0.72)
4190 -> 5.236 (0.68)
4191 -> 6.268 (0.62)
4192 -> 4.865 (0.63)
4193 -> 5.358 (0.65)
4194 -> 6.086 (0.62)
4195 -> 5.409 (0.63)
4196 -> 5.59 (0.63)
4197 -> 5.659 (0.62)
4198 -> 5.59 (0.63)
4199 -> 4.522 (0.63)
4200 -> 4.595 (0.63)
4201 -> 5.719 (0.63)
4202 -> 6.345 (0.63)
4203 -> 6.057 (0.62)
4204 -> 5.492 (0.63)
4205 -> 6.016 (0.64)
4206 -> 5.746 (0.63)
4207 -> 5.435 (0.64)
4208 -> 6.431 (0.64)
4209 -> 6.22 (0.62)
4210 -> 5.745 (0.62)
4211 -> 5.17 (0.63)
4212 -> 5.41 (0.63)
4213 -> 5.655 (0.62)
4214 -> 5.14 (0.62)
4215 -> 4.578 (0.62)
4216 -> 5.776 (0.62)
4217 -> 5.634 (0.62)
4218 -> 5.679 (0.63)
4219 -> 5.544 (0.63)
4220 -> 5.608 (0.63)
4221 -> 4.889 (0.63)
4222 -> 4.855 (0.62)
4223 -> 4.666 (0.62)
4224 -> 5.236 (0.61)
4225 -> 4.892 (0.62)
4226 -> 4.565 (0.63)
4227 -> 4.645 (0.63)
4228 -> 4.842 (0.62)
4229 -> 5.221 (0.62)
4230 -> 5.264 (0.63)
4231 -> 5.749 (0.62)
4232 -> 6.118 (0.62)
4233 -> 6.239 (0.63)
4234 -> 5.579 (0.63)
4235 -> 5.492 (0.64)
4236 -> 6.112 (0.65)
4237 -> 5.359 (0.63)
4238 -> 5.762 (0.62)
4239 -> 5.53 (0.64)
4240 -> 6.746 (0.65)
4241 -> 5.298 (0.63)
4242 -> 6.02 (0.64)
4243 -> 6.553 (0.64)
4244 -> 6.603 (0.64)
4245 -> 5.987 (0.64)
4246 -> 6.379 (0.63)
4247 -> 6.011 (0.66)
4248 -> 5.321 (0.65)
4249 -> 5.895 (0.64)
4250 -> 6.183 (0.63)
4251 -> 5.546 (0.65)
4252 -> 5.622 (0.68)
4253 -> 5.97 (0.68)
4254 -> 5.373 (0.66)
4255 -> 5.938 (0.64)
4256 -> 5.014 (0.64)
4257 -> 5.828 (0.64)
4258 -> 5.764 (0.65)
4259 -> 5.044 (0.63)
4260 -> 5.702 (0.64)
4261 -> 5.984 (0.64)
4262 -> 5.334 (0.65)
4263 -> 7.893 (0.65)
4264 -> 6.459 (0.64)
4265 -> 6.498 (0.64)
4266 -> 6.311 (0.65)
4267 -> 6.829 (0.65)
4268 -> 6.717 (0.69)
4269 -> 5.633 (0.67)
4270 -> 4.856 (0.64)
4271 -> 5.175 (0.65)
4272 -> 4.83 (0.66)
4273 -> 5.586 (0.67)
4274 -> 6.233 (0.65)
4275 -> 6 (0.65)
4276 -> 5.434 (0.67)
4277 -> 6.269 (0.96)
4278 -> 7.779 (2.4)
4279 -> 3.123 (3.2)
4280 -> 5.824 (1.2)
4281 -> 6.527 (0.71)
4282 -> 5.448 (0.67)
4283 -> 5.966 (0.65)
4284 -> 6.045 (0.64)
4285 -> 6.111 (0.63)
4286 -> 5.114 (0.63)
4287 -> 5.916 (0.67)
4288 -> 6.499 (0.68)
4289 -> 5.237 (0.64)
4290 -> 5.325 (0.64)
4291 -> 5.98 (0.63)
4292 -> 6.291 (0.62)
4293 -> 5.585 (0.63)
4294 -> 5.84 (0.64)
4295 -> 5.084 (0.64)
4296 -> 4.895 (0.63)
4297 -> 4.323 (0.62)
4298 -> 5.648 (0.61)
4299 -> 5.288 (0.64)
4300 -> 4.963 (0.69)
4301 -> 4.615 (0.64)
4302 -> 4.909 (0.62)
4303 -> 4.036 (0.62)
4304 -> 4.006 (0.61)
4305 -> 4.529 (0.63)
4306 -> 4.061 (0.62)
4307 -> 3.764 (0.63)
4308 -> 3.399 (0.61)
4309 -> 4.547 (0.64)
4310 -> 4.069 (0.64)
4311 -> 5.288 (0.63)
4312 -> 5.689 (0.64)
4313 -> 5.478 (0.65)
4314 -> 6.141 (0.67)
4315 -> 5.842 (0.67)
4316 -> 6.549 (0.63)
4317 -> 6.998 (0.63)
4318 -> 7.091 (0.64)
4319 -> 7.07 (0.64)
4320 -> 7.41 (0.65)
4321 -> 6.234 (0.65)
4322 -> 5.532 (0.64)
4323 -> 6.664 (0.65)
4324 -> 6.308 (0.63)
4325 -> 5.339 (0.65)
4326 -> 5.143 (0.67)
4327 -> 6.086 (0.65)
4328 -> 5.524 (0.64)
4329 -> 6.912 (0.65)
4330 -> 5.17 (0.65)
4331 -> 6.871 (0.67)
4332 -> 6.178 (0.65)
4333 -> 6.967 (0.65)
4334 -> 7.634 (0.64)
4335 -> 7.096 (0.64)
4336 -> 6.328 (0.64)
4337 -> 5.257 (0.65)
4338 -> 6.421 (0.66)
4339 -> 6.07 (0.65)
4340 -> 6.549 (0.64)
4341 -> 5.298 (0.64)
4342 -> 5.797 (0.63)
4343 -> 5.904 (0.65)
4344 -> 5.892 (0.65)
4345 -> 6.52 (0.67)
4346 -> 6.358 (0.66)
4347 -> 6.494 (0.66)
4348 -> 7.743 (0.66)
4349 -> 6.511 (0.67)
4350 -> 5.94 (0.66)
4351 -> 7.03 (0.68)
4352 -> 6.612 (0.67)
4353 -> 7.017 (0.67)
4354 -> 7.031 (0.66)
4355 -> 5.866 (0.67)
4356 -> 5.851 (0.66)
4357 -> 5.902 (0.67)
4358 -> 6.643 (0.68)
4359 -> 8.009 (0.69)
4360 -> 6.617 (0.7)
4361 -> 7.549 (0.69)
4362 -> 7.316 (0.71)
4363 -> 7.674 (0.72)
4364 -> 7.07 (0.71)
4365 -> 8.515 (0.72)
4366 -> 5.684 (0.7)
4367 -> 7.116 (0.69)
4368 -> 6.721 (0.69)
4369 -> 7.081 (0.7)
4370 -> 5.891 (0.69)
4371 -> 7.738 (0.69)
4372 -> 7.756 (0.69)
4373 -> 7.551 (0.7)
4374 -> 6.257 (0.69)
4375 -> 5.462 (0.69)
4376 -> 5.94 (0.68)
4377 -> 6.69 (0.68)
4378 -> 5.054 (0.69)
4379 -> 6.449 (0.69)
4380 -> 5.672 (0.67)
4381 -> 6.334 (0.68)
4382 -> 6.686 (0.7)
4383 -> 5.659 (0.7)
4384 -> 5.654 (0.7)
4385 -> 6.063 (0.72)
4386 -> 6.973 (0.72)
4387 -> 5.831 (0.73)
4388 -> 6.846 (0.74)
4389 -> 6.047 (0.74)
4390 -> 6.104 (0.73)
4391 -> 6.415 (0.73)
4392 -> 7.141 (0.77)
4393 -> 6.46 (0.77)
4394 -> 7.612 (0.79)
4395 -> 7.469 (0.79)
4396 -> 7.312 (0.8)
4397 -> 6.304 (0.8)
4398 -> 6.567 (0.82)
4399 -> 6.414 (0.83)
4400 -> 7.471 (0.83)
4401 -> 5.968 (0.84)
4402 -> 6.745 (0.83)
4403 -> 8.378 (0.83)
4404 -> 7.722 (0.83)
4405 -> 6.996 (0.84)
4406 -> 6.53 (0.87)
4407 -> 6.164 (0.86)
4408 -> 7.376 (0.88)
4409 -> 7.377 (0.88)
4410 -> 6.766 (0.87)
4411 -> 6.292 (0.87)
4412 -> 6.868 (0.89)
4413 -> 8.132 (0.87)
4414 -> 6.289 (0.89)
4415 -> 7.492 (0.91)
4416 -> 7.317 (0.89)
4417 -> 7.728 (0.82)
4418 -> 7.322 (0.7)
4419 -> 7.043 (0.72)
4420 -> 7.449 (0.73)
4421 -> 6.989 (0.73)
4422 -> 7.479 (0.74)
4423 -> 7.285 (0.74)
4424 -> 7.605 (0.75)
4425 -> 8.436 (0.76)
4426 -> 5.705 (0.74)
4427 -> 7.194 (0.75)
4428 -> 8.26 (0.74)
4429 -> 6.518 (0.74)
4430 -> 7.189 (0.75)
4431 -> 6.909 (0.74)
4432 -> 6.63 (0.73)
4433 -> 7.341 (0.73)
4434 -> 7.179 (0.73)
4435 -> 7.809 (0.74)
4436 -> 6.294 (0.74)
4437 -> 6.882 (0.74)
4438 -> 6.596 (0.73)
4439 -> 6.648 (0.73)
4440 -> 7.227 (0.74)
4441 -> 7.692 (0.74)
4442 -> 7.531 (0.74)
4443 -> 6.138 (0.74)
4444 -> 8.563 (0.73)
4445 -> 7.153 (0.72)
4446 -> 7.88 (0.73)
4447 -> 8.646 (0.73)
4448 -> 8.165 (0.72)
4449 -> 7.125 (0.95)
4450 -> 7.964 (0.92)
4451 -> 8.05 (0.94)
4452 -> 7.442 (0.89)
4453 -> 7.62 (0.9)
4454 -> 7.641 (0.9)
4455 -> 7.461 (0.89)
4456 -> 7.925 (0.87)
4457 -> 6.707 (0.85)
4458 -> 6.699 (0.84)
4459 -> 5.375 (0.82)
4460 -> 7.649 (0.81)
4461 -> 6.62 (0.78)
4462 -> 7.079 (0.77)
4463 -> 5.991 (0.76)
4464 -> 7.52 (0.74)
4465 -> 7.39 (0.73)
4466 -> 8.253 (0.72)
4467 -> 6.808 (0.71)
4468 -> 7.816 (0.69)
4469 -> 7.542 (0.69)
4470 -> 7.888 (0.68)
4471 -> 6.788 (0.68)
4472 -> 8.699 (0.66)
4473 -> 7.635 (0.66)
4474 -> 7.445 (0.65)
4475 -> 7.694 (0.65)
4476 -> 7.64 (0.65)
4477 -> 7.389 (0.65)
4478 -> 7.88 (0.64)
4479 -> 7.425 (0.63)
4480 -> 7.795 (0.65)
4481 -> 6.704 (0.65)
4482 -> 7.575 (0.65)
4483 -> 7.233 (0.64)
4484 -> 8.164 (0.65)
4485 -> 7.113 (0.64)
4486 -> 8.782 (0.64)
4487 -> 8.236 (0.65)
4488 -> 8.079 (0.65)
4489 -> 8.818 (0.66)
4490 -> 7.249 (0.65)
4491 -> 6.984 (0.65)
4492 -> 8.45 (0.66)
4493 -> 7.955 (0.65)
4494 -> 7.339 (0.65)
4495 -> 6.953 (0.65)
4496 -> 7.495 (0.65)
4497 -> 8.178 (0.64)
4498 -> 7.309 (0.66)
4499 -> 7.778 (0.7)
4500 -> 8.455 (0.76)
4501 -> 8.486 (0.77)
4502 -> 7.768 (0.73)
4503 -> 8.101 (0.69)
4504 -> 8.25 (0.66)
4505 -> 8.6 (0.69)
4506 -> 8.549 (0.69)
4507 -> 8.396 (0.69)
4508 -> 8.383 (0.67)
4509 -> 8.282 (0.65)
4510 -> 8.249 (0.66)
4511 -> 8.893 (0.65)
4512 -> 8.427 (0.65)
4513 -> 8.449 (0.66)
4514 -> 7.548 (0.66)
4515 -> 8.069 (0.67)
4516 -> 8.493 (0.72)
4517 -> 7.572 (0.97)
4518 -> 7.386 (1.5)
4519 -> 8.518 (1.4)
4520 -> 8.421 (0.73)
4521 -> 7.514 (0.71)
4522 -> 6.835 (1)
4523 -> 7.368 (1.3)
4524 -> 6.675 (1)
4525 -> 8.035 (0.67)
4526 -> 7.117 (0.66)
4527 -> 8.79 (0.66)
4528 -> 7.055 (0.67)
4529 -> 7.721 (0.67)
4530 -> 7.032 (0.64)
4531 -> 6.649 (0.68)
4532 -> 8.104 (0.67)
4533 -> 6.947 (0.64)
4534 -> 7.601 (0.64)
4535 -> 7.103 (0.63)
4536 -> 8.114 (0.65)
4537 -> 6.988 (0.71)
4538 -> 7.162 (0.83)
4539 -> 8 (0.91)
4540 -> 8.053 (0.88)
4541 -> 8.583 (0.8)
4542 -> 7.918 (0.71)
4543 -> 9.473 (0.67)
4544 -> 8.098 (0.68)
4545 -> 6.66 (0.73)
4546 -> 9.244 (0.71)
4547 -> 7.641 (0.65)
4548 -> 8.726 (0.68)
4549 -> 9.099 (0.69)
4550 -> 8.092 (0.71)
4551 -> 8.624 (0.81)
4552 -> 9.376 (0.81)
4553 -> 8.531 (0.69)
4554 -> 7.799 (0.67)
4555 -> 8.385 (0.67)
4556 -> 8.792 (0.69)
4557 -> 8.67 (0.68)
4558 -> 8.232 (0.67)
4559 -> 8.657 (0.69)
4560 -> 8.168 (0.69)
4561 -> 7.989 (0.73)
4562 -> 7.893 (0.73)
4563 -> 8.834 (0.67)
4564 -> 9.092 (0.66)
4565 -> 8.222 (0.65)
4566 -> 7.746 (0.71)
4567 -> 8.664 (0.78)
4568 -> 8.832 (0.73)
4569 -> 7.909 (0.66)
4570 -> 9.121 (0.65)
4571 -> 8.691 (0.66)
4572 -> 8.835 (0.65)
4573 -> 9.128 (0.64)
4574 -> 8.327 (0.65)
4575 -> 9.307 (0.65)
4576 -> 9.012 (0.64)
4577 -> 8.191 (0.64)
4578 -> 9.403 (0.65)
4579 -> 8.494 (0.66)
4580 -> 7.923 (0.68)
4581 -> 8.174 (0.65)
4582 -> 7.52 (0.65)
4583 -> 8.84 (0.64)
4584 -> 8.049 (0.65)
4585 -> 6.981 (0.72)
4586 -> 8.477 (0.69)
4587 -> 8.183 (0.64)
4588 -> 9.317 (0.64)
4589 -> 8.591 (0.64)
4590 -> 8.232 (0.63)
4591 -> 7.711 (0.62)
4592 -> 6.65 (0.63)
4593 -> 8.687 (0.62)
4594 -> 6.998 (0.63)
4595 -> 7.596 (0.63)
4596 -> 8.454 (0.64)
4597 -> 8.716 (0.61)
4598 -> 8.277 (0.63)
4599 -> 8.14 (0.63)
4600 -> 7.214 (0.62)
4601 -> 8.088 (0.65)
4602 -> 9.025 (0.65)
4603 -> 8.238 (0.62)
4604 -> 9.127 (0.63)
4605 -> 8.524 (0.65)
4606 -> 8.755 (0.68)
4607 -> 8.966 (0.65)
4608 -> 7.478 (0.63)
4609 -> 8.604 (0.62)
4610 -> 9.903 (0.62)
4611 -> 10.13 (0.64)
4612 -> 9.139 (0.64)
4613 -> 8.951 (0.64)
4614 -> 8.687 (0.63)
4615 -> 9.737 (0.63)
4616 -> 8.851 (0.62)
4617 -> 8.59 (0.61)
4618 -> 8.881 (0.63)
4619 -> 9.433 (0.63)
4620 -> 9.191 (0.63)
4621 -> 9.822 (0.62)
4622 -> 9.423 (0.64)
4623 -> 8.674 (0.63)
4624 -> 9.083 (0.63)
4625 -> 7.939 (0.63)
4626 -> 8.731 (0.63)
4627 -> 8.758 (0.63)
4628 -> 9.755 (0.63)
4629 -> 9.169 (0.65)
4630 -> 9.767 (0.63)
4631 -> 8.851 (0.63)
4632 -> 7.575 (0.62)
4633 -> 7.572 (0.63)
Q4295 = 0.12 mag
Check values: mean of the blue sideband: 5.37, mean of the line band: 5.69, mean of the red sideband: 8.48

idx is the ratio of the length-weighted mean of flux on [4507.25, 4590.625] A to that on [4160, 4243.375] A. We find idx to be 1.50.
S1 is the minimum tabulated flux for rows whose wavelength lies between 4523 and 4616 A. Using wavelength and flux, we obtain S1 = 6.649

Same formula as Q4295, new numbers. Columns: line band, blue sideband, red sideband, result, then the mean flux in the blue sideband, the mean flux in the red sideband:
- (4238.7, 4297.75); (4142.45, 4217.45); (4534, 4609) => 0.05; 5.42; 8.31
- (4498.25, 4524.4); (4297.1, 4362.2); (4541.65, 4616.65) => -0.04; 5.98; 8.47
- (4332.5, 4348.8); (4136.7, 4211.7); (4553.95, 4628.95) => 0.05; 5.47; 8.56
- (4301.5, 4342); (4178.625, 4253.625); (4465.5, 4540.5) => 0.11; 5.55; 7.78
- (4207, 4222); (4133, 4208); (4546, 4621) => 0.05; 5.45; 8.52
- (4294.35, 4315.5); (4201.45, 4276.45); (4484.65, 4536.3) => 0.28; 5.7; 7.86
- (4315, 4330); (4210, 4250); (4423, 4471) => 0.00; 5.55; 7.29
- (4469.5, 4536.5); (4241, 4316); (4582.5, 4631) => -0.02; 5.57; 8.64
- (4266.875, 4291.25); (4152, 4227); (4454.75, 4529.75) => 0.06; 5.41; 7.7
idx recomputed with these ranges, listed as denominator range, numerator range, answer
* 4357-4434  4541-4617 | 1.23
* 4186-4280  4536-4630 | 1.51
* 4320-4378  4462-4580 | 1.23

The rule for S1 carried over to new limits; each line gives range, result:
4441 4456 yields 6.138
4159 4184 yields 4.18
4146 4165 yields 4.845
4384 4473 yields 5.375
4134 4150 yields 4.414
